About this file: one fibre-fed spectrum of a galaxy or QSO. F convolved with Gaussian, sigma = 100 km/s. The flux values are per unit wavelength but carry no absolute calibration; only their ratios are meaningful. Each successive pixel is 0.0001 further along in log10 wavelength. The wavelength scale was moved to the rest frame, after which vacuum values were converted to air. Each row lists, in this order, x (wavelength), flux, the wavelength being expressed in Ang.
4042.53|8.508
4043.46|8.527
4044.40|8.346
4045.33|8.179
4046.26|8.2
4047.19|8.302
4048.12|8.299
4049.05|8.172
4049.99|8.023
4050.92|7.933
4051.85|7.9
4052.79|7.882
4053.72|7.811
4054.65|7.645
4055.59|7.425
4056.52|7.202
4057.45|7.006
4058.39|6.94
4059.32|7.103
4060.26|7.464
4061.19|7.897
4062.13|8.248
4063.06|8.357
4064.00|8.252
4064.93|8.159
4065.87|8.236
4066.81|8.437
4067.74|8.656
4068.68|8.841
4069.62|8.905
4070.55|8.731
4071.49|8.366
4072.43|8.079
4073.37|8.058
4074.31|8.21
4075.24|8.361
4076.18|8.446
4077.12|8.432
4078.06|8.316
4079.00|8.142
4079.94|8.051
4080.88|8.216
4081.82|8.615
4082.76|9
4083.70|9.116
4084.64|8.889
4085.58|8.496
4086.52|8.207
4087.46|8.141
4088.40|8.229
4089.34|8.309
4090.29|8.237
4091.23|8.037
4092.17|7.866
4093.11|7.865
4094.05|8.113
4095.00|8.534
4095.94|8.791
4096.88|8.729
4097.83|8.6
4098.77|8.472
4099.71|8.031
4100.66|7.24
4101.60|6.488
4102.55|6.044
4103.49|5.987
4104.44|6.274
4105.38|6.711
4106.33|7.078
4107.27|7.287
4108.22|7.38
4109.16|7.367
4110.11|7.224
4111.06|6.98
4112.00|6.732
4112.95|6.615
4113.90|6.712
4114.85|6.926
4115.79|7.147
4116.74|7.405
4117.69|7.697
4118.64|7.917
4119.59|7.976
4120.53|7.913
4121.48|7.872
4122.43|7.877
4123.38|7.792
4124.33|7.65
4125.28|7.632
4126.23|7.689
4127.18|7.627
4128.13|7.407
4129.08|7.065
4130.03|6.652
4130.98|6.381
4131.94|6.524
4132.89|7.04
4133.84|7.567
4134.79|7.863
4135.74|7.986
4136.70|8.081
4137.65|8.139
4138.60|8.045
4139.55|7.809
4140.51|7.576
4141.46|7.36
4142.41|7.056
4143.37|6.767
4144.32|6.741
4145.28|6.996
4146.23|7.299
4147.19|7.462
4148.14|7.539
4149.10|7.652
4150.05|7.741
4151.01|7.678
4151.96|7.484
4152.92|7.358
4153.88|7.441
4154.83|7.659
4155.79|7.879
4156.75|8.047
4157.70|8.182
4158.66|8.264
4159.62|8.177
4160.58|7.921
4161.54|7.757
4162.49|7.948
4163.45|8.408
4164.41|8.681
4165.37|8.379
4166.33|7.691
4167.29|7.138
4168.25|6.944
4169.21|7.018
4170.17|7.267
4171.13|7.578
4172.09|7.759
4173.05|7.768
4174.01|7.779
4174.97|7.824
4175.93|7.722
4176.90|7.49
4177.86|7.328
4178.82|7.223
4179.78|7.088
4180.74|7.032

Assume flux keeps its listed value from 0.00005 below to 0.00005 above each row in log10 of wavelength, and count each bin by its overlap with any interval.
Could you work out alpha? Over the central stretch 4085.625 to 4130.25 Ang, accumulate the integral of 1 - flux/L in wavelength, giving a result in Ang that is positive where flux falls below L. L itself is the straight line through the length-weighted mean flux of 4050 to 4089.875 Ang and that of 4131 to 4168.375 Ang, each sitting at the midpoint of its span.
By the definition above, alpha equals 2.0 Ang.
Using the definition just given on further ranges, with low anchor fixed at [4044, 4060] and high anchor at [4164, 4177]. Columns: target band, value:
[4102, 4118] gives 1.7 Ang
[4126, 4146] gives 0.9 Ang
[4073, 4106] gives -1.3 Ang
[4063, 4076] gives -1.1 Ang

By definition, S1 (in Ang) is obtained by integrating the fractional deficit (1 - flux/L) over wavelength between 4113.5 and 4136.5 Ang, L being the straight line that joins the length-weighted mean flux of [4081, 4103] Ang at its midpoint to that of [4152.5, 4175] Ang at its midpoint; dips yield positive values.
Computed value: 1.61 Ang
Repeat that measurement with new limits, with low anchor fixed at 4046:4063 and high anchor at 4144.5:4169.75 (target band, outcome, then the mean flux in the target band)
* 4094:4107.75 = 0.47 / 7.47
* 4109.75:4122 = 0.65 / 7.32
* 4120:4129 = 0.04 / 7.7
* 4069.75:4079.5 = -0.74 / 8.33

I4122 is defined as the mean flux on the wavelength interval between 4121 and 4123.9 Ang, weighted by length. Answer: 7.84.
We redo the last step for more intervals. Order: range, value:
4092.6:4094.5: 8.01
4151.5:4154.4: 7.43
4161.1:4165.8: 8.25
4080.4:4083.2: 8.6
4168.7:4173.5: 7.48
